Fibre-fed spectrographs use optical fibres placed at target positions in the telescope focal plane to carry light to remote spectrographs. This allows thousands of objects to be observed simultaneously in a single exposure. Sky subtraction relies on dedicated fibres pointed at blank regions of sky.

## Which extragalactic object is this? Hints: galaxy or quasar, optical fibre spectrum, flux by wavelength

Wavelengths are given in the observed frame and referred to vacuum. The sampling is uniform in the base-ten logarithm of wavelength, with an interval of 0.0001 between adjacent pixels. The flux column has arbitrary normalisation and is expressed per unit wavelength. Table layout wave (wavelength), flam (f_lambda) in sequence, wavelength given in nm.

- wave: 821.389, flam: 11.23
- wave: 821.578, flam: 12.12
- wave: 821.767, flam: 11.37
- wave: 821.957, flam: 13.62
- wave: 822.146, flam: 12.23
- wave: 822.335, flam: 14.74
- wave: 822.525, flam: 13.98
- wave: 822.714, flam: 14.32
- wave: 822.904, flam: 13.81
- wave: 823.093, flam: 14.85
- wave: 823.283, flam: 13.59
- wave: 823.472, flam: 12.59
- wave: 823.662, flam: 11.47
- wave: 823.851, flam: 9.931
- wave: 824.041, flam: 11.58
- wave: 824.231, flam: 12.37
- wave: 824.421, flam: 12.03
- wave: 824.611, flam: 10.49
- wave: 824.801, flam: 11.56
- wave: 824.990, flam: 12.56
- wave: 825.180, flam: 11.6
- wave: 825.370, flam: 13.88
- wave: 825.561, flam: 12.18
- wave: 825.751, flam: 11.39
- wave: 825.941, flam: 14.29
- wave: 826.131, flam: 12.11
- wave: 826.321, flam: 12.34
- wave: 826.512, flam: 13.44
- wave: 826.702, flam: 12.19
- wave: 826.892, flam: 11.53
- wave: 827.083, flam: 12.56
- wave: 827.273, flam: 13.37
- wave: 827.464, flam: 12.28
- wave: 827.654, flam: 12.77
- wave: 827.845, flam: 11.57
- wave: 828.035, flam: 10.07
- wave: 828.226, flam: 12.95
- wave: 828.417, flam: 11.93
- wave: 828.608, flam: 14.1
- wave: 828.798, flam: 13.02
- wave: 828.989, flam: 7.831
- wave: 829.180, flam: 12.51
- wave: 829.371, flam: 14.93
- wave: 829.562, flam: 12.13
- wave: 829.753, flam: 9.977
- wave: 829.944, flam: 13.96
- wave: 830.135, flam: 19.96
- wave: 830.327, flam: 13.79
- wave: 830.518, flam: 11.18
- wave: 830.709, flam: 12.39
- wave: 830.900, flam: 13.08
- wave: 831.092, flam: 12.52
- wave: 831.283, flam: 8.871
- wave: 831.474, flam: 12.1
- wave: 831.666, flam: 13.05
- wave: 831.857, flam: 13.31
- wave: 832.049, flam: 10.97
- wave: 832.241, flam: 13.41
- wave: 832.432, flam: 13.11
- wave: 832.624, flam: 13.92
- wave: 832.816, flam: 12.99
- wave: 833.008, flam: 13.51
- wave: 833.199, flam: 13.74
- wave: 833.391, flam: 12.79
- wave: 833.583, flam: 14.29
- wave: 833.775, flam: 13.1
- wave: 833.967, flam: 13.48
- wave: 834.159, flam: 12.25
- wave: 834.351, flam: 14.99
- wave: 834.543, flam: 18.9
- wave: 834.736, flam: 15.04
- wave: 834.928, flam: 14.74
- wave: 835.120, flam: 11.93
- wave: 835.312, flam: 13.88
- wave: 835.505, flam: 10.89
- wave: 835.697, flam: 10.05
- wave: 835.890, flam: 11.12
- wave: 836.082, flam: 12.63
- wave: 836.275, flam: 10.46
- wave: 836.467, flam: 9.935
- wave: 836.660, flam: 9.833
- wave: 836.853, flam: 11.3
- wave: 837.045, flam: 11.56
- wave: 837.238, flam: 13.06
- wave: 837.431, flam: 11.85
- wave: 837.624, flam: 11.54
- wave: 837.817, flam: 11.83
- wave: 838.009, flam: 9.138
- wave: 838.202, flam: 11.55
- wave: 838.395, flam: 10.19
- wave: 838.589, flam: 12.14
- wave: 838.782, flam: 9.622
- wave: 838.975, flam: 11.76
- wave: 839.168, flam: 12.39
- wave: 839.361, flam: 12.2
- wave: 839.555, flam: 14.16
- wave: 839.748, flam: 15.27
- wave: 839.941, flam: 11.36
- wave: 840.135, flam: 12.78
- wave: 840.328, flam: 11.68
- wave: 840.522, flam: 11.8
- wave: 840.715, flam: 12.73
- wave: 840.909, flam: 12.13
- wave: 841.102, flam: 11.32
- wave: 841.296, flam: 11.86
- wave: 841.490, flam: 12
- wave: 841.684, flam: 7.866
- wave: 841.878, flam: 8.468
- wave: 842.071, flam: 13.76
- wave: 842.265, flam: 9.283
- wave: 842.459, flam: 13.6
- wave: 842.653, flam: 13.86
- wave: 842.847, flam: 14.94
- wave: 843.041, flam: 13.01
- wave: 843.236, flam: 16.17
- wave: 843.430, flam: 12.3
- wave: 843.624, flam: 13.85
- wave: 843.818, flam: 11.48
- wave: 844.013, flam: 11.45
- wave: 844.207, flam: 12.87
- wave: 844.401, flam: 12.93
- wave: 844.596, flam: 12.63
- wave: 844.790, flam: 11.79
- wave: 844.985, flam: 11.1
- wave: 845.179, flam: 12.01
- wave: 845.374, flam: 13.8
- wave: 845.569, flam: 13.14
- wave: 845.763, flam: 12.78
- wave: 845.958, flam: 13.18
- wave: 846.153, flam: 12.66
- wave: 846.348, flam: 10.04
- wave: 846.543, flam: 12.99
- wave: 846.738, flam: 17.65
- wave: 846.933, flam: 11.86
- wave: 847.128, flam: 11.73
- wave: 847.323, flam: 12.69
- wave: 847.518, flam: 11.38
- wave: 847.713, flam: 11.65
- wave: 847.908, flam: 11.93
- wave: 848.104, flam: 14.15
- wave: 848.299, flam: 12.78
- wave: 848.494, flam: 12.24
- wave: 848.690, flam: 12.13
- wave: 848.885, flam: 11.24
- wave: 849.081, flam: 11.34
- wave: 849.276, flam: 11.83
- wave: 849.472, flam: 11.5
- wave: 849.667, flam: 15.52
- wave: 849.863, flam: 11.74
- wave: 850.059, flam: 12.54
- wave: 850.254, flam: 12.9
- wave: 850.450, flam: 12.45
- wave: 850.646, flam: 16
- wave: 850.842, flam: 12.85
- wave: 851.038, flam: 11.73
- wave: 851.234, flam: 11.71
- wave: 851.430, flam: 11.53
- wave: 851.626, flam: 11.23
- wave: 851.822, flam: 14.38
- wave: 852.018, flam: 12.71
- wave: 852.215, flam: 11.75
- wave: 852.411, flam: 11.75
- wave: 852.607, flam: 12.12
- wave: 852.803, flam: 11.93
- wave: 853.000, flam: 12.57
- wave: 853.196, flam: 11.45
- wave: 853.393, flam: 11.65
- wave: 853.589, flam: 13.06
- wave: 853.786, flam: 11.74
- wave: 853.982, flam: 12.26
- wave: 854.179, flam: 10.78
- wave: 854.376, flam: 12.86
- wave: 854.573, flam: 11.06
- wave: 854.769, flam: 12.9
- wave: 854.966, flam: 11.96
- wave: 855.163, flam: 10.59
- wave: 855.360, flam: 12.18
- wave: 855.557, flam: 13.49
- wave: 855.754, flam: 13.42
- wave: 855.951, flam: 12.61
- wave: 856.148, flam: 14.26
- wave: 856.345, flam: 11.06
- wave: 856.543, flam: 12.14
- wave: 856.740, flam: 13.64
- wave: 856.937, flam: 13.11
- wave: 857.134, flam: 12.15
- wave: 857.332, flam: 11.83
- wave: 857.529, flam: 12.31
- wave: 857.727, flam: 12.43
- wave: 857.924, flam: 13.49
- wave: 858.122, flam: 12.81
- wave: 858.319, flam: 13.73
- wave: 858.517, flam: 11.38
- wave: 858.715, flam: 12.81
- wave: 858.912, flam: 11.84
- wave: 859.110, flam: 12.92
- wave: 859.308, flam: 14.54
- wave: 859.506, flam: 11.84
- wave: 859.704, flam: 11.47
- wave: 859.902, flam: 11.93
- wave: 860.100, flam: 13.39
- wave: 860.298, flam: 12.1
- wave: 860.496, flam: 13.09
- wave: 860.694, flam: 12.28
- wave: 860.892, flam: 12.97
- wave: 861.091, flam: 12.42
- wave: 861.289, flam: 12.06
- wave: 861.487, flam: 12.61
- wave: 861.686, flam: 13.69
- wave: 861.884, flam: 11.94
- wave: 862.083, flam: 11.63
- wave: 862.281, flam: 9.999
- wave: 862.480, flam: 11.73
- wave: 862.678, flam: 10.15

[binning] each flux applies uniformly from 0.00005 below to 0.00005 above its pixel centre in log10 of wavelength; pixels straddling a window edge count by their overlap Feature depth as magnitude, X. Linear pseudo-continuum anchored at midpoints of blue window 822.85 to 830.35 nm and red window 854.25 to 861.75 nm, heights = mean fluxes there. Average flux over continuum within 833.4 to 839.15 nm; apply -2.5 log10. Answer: 0.03 mag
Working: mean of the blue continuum 12.5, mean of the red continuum 12.6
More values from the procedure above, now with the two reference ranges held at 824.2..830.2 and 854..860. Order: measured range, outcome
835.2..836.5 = 0.101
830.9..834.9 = -0.074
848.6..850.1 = 0.020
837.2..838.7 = 0.103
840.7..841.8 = 0.120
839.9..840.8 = 0.031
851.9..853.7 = 0.028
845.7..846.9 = -0.059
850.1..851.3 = -0.043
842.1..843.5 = -0.075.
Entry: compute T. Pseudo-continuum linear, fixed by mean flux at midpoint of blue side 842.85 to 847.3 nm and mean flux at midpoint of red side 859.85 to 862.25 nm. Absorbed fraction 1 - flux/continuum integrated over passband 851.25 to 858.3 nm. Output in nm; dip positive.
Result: 0.15 nm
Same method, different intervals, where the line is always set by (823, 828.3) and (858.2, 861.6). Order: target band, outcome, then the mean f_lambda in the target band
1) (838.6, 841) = 0.013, 12.3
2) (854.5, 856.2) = 0.007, 12.5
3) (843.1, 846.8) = -0.122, 12.8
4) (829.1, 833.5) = -0.235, 13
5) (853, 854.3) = 0.063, 11.9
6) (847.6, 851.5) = -0.007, 12.5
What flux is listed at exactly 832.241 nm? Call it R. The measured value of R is 13.41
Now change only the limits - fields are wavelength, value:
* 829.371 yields 14.93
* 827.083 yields 12.56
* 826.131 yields 12.11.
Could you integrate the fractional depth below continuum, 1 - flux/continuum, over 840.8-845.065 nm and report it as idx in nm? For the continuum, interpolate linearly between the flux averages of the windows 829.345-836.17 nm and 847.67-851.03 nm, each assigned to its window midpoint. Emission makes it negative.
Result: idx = 0.20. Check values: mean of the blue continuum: 13.1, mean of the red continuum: 12.6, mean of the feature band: 12.2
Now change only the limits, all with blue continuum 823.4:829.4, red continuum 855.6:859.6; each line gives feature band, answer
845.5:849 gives -0.01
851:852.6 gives 0.06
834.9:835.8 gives 0.01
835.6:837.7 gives 0.19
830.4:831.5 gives 0.05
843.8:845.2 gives 0.05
